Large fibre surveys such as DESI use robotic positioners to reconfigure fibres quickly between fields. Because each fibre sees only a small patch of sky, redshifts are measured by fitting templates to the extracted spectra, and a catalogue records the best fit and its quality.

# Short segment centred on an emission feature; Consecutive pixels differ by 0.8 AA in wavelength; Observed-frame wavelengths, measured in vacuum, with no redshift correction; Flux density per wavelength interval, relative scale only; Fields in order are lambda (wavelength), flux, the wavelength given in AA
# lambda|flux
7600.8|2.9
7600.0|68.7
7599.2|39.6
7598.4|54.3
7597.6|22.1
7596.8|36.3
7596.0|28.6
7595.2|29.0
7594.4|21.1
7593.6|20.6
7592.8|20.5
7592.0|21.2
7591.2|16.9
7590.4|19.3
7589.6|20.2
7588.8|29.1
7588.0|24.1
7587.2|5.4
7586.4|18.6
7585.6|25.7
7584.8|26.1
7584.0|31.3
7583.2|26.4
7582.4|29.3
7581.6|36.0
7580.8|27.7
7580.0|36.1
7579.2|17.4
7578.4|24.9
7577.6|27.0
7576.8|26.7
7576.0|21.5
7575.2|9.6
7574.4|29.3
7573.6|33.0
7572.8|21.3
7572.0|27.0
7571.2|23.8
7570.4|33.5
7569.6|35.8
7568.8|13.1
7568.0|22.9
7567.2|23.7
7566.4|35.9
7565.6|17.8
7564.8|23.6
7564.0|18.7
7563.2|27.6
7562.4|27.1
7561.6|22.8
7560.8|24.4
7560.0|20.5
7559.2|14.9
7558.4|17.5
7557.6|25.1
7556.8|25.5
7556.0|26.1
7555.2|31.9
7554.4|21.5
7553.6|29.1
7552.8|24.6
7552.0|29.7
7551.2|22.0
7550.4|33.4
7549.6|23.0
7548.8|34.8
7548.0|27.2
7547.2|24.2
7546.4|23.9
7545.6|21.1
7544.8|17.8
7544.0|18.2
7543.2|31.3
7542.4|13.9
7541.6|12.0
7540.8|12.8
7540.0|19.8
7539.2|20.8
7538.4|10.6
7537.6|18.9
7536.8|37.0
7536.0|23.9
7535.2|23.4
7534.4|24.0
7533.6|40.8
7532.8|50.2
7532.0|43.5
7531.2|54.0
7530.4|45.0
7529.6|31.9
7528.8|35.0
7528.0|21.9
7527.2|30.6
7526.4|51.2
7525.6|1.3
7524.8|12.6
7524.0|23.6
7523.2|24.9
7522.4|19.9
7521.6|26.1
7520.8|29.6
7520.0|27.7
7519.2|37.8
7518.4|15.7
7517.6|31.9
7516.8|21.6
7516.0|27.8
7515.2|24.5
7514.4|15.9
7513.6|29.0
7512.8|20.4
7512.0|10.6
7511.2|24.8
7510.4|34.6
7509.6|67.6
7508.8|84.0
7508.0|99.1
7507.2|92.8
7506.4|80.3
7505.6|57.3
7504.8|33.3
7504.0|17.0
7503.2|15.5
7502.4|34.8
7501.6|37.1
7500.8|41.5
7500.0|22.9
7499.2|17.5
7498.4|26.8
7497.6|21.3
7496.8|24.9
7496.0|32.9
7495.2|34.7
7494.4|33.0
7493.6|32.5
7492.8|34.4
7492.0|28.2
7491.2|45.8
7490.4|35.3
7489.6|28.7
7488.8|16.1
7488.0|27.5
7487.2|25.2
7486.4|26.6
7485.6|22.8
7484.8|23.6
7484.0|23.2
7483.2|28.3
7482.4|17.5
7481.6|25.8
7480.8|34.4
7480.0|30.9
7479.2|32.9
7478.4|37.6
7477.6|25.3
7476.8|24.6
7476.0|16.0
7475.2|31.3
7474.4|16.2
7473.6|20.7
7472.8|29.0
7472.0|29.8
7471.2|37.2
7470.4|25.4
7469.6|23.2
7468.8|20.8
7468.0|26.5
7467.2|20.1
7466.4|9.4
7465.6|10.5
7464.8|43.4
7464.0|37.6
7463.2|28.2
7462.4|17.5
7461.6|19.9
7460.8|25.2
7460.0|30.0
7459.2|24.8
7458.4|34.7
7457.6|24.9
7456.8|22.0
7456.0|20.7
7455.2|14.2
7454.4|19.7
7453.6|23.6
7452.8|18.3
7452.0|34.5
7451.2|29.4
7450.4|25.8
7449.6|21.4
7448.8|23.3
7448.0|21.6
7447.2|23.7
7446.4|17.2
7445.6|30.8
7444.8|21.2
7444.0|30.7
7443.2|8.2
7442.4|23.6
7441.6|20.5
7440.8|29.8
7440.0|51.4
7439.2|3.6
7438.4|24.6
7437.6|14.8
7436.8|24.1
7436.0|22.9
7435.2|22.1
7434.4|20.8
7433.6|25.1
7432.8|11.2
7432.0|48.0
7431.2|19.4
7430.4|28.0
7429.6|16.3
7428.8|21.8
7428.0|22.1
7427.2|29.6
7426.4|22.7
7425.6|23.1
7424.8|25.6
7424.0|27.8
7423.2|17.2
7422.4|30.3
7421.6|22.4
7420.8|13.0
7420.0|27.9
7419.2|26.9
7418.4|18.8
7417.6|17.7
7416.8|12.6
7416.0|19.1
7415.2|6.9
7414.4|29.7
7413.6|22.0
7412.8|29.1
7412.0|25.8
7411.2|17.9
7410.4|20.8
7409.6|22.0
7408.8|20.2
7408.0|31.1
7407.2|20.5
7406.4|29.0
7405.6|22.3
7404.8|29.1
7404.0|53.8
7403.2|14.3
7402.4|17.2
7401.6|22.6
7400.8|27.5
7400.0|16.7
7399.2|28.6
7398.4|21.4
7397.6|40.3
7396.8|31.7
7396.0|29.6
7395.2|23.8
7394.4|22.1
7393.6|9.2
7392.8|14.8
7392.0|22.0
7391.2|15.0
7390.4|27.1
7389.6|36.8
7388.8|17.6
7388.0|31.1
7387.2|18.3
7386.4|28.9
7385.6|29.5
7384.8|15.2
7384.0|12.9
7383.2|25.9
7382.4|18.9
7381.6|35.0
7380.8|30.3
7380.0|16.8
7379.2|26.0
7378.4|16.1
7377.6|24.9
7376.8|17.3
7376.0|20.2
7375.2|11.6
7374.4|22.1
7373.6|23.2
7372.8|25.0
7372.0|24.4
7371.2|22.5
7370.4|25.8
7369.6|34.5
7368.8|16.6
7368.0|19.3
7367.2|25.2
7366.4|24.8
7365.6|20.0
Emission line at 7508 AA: H-alpha 6563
